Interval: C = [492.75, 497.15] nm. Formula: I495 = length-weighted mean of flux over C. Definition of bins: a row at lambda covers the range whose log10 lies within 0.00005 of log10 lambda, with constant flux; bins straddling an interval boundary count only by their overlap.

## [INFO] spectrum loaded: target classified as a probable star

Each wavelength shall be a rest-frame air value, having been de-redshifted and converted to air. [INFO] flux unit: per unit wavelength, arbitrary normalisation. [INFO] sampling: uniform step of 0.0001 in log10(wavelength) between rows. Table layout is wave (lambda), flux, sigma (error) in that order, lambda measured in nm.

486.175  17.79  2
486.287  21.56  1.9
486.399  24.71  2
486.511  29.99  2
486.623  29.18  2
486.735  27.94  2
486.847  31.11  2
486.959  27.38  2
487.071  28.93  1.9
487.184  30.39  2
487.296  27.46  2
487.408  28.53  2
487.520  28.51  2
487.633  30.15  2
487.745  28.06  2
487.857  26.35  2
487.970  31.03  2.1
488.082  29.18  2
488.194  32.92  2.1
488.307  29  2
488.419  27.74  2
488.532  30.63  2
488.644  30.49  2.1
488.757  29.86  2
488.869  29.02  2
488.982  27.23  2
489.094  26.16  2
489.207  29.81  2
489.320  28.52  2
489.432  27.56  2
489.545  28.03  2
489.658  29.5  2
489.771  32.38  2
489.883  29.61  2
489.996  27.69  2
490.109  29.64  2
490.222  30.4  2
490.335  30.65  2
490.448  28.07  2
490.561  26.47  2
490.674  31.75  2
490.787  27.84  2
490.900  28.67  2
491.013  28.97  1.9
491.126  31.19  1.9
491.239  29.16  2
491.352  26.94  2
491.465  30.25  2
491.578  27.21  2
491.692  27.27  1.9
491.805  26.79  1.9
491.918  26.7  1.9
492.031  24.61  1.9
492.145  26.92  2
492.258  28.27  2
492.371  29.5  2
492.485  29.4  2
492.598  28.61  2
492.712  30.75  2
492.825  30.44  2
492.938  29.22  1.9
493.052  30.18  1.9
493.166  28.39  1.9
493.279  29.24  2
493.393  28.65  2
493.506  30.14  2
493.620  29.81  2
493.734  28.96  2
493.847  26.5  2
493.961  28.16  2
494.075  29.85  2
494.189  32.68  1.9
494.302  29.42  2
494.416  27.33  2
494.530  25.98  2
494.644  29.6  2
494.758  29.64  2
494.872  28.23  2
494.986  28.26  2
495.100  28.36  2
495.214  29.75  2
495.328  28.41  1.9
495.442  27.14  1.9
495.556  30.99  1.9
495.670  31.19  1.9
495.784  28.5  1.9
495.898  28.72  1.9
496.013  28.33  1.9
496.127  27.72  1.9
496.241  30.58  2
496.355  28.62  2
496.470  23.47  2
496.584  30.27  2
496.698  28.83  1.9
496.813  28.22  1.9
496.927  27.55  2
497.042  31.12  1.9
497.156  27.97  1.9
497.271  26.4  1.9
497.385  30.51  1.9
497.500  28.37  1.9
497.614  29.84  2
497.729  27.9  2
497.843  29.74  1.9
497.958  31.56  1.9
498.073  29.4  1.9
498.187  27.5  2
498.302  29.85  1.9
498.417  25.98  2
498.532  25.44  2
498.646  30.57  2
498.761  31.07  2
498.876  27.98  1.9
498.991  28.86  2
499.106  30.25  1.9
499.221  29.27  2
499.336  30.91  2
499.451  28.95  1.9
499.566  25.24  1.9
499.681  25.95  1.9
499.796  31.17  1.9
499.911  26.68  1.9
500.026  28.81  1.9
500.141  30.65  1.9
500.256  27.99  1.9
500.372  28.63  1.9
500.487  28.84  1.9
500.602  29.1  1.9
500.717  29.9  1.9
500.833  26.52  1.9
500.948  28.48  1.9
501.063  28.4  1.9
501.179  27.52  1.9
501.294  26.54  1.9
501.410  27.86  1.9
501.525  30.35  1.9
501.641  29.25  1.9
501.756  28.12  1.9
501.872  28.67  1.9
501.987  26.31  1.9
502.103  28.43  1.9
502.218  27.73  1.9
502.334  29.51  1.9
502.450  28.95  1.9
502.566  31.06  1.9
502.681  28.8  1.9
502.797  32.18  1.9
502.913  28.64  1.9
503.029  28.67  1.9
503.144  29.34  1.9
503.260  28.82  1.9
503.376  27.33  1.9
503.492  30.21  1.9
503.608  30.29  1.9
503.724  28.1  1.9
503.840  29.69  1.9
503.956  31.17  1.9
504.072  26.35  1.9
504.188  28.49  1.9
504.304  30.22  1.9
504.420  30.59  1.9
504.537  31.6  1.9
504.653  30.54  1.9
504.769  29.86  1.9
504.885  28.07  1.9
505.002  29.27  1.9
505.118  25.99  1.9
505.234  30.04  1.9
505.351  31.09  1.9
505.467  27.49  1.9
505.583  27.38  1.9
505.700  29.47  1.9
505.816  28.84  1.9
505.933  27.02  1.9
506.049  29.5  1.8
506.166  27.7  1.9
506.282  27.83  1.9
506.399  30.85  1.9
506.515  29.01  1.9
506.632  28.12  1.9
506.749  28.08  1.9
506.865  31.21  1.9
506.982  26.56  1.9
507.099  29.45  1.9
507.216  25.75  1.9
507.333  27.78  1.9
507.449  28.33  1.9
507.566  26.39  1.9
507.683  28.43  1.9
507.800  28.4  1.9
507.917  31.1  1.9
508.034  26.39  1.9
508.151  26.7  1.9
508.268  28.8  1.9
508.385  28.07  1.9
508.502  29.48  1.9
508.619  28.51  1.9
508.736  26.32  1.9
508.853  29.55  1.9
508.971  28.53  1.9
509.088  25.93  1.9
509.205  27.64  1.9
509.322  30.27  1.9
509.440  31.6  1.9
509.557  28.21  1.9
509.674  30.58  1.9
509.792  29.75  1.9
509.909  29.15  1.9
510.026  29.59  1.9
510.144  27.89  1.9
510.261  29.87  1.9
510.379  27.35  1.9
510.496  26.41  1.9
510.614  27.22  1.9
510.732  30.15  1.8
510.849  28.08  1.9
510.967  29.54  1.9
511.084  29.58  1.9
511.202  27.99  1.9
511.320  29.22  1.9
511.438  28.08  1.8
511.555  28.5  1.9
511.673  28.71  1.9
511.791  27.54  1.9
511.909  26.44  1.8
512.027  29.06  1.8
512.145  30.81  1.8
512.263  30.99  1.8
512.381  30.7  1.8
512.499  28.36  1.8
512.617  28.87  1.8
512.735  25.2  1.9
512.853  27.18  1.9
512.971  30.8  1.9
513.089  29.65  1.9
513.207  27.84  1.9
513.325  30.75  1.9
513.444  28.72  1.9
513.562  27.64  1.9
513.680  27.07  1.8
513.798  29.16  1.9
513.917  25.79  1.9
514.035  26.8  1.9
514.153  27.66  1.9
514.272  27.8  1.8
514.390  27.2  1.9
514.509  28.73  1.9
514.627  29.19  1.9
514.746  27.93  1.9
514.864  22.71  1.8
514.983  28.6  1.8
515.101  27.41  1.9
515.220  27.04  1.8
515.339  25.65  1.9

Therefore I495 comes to 28.9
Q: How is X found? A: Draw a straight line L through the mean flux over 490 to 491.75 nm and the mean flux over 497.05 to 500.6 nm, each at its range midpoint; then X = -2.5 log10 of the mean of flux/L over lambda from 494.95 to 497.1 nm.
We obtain 0.00 mag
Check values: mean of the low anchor 28.9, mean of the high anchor 28.8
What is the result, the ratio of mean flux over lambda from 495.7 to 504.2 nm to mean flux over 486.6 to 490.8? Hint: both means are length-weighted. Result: 1.0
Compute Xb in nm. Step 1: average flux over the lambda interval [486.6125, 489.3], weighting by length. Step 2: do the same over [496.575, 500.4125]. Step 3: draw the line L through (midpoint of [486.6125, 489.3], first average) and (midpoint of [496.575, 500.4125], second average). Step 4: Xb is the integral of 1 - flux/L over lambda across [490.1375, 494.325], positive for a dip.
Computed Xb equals 0.009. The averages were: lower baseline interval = 29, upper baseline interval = 28.8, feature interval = 28.9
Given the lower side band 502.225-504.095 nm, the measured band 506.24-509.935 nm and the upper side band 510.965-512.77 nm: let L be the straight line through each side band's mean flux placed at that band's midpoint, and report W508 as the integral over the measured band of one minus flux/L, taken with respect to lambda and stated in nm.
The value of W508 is 0.06 nm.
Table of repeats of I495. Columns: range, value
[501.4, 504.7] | 29.2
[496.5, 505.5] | 28.9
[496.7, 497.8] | 28.7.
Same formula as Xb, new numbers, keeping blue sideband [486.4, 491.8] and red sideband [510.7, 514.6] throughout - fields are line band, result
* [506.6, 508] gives 0.02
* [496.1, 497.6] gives 0.02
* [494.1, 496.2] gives -0.01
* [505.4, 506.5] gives 0.01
